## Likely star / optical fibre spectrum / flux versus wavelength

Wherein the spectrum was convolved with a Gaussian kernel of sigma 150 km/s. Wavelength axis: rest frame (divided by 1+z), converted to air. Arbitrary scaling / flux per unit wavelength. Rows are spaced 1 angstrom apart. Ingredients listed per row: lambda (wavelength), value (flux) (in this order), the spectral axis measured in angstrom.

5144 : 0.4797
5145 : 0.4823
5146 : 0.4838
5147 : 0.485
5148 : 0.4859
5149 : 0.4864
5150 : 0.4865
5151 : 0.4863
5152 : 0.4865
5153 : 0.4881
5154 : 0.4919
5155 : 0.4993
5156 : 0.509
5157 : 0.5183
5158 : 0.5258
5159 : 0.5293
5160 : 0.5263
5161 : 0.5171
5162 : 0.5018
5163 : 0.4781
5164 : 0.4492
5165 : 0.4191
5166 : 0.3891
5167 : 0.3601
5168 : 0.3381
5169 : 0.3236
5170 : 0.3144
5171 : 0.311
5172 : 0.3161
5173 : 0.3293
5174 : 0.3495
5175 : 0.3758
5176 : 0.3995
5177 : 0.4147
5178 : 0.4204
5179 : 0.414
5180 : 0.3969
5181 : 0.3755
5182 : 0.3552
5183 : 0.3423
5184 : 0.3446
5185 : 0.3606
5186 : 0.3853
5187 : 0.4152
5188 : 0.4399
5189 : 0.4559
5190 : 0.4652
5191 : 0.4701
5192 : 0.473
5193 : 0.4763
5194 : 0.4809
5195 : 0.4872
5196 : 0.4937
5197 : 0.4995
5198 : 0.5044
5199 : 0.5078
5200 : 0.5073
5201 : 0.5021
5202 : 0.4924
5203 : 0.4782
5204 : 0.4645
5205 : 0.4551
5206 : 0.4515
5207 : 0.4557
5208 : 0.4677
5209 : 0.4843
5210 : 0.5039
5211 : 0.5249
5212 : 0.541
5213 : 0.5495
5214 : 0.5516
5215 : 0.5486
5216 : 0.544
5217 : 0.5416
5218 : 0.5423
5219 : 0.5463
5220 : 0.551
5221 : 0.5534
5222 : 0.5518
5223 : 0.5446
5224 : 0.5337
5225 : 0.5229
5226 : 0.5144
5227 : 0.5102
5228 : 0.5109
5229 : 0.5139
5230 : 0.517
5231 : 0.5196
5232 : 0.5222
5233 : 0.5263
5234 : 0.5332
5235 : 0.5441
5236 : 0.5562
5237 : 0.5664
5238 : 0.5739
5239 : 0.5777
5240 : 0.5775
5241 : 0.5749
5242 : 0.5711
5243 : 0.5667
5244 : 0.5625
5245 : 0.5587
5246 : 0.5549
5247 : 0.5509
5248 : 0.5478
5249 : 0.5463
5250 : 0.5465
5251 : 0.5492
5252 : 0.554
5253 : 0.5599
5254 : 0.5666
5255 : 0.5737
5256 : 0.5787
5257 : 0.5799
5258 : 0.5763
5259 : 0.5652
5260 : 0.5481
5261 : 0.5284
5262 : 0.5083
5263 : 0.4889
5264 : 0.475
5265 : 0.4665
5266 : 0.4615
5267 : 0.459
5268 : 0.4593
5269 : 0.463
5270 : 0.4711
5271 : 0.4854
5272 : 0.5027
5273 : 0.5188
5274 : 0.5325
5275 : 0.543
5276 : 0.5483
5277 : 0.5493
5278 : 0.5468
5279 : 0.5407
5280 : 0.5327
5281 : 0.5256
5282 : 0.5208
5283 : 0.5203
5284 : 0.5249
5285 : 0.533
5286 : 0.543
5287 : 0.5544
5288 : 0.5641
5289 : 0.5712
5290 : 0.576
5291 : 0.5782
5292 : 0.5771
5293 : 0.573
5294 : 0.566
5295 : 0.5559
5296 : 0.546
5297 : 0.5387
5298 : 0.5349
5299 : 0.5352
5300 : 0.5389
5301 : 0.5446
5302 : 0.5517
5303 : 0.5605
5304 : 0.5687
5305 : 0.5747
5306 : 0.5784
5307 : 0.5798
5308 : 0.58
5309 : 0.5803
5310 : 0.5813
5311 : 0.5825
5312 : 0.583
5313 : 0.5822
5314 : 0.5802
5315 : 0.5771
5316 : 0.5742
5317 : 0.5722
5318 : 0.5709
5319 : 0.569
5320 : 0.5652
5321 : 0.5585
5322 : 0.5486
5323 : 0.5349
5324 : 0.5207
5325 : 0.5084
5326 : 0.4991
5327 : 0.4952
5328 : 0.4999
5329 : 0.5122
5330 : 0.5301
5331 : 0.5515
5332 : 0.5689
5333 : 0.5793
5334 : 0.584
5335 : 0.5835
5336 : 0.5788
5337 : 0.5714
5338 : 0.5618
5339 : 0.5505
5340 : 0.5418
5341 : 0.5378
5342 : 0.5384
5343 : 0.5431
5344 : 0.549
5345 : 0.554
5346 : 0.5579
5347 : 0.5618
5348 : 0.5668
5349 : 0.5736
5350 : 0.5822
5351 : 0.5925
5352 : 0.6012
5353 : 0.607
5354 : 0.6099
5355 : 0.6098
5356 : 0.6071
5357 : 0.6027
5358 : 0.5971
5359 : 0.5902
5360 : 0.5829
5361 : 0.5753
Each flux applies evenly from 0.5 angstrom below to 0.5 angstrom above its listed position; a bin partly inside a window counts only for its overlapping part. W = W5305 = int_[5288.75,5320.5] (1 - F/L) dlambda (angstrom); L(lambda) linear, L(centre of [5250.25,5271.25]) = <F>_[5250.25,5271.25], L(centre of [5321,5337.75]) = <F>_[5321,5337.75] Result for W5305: -1.9 angstrom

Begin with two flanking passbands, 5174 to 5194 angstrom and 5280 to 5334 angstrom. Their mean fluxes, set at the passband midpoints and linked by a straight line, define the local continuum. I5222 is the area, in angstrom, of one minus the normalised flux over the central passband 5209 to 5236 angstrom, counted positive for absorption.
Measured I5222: -4.6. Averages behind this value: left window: 0.41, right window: 0.554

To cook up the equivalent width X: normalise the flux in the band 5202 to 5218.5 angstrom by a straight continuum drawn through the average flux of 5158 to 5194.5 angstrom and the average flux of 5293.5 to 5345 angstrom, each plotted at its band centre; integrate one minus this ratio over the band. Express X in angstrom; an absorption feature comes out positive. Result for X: -2.26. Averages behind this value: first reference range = 0.41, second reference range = 0.555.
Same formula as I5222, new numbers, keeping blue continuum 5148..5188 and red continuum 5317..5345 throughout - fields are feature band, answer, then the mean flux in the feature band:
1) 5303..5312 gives -0.82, 0.577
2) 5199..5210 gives -0.69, 0.479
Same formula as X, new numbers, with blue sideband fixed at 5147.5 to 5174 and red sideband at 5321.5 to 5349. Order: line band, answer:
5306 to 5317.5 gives -1.0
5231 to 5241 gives -1.3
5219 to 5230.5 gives -1.2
